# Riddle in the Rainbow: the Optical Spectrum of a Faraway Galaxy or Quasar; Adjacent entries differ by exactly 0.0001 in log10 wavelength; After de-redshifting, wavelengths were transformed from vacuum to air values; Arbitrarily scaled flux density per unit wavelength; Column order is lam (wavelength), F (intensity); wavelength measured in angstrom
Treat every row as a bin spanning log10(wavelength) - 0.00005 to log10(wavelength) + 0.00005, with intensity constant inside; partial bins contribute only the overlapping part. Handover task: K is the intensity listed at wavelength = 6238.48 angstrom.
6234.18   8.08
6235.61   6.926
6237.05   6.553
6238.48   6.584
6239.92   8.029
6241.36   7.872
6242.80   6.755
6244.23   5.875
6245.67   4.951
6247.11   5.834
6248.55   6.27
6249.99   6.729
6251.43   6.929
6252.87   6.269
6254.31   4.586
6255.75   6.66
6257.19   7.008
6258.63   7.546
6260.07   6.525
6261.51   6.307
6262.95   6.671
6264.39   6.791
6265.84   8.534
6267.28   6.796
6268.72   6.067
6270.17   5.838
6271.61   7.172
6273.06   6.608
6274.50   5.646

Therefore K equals 6.584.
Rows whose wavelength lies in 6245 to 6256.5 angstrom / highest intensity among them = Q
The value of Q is 6.929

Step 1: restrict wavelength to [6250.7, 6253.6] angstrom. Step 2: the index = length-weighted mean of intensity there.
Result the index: 6.59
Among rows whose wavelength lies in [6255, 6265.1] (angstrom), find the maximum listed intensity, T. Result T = 7.546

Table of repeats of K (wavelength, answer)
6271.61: 7.172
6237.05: 6.553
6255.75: 6.66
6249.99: 6.729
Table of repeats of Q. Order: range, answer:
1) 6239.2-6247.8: 8.029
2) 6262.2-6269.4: 8.534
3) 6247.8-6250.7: 6.729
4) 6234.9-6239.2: 6.926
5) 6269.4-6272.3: 7.172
